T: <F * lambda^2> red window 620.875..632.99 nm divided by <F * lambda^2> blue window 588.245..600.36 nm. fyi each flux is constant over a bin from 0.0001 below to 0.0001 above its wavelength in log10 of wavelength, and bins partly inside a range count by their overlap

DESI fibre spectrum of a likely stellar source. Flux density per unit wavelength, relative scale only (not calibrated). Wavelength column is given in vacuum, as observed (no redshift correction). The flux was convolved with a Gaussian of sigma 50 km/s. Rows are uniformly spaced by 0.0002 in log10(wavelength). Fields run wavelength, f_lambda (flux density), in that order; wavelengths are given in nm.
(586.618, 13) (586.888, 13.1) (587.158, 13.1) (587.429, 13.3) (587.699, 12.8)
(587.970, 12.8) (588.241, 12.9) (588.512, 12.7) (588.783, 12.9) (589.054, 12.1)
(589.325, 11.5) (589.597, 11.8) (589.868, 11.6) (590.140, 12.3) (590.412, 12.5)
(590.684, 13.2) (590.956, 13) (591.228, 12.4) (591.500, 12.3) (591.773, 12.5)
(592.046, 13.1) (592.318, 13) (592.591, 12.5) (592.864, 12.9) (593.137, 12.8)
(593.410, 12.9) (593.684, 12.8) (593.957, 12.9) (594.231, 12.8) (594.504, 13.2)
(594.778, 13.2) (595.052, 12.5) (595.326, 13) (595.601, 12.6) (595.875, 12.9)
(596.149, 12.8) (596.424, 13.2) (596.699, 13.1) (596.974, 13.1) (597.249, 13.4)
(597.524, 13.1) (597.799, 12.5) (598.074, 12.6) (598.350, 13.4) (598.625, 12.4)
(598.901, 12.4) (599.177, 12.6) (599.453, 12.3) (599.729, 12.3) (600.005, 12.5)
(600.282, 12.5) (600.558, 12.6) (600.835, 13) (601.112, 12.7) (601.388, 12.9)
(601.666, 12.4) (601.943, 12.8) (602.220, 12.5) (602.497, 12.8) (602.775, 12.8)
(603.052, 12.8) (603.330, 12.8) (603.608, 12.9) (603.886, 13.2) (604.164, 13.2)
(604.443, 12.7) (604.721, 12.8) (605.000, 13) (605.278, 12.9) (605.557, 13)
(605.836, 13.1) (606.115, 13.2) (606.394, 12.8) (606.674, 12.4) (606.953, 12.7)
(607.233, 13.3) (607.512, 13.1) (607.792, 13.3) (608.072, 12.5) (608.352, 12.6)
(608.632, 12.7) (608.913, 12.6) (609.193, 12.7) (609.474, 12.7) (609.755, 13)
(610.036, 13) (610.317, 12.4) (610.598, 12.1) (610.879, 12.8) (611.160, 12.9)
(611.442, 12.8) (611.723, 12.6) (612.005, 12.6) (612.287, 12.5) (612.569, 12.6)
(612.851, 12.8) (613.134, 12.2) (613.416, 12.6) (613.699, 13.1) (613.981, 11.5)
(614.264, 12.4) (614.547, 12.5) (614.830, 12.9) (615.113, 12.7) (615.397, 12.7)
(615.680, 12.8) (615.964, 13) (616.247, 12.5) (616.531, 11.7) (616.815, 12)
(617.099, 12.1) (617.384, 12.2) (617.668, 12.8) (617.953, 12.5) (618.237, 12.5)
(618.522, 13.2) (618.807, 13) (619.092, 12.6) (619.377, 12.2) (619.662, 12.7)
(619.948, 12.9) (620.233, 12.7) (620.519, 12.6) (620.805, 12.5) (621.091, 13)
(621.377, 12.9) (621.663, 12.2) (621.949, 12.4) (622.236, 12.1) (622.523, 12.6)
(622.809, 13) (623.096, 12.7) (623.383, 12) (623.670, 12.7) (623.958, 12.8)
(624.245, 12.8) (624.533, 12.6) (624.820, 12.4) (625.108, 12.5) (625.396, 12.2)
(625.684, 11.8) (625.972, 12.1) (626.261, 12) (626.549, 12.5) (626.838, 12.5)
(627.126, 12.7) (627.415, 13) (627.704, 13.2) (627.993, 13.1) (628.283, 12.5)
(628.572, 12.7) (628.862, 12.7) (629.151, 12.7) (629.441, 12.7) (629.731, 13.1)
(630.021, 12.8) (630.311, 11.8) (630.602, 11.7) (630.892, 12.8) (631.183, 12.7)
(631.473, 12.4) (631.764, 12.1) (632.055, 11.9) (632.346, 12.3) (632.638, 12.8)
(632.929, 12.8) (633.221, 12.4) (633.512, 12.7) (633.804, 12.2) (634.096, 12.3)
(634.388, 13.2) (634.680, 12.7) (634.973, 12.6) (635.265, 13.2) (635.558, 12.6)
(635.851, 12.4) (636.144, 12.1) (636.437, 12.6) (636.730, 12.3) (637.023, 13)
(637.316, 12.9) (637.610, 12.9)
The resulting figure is 1.10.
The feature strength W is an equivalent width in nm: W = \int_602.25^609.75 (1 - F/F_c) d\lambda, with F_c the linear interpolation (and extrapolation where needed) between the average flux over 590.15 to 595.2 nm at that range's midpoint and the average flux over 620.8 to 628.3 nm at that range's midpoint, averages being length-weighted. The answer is -0.10 nm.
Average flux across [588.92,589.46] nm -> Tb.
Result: 11.8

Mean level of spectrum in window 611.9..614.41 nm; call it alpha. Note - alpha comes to 12.5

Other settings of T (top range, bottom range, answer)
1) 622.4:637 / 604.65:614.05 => 1.05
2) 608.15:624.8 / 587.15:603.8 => 1.06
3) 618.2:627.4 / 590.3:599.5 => 1.07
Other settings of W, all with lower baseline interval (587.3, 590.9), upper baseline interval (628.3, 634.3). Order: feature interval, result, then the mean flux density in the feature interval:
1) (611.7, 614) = -0.01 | 12.5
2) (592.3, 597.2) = -0.16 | 12.9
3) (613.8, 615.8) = 0.00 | 12.5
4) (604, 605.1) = -0.04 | 12.9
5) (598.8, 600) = 0.01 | 12.4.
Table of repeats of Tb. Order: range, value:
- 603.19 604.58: 13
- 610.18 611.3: 12.6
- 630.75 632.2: 12.4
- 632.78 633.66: 12.6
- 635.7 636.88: 12.4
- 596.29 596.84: 13.1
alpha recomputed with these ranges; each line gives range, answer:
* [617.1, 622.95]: 12.6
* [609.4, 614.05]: 12.6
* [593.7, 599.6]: 12.9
